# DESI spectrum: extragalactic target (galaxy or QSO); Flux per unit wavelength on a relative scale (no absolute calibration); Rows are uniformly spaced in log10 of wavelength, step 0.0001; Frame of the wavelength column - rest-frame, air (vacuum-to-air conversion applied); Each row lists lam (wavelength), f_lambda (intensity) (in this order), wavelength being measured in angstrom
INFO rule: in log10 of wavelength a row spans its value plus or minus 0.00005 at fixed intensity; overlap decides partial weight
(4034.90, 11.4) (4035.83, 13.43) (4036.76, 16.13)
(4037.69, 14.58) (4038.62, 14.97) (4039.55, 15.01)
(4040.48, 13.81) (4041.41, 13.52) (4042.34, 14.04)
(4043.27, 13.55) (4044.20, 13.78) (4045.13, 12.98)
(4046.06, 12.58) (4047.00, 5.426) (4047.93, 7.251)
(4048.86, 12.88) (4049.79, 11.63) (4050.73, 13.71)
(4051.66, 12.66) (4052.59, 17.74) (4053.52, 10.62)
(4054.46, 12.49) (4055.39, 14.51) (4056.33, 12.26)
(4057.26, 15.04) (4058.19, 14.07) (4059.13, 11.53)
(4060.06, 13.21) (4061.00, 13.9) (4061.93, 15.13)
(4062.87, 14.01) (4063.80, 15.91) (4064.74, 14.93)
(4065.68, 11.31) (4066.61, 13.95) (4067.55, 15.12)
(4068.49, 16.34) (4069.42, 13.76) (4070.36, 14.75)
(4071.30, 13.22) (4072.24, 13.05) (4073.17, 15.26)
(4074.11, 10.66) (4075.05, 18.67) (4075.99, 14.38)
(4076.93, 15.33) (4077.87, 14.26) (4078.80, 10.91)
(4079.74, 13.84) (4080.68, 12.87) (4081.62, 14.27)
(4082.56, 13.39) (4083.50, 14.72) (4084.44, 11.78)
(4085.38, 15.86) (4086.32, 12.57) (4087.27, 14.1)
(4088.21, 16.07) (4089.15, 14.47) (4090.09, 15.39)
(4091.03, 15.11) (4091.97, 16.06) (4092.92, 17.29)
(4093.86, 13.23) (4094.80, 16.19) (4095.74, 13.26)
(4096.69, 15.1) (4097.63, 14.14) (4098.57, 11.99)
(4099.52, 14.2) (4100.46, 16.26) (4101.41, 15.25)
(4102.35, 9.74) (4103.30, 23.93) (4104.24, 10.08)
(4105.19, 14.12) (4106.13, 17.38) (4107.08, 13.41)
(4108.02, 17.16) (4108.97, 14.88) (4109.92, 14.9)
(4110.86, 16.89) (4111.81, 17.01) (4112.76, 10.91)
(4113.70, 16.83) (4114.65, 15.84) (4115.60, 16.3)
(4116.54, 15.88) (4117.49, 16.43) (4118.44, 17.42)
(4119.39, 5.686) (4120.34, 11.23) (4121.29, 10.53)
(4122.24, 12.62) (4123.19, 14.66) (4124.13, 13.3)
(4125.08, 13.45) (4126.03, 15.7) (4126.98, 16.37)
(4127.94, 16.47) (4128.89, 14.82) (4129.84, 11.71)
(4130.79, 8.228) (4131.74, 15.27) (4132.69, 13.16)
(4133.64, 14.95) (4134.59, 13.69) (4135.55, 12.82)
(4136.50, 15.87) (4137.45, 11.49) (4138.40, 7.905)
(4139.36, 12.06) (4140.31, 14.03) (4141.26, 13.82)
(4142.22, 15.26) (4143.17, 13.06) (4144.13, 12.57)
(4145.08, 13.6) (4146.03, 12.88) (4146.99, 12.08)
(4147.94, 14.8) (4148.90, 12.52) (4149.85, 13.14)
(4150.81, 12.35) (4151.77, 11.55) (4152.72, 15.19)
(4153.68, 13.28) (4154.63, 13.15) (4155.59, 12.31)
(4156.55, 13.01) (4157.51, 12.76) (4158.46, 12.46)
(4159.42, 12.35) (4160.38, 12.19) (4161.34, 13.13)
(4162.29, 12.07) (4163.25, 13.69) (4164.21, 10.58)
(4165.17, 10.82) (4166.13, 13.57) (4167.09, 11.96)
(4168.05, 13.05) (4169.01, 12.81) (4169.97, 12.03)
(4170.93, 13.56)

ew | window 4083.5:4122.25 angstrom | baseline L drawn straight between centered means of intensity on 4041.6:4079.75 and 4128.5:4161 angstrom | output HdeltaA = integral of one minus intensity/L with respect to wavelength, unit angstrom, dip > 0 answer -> -4.14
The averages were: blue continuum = 13.4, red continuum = 12.9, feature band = 14.6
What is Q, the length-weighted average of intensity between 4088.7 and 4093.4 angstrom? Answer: 15.7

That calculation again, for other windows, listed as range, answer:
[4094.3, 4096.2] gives 14.8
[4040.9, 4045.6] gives 13.6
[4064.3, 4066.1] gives 13.1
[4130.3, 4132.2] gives 11.7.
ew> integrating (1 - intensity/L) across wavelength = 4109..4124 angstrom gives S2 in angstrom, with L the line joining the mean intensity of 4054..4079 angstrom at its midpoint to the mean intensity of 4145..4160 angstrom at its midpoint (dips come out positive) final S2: -0.90 angstrom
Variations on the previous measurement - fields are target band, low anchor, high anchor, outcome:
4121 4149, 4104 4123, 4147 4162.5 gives 0.5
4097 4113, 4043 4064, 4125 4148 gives -2.0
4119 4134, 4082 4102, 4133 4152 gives 0.5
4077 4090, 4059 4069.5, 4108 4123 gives 0.3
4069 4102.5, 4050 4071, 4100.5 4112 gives 1.1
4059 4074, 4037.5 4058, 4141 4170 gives -1.3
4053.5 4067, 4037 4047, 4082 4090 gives 0.2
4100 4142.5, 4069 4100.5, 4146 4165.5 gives -2.0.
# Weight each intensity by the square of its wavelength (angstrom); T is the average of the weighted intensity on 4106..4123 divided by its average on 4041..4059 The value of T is 1.18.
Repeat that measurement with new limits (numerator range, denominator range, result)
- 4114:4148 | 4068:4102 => 0.96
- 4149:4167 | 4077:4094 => 0.92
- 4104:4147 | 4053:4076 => 1.02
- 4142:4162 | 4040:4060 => 1.08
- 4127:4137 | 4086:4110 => 0.94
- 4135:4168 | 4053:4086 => 0.96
